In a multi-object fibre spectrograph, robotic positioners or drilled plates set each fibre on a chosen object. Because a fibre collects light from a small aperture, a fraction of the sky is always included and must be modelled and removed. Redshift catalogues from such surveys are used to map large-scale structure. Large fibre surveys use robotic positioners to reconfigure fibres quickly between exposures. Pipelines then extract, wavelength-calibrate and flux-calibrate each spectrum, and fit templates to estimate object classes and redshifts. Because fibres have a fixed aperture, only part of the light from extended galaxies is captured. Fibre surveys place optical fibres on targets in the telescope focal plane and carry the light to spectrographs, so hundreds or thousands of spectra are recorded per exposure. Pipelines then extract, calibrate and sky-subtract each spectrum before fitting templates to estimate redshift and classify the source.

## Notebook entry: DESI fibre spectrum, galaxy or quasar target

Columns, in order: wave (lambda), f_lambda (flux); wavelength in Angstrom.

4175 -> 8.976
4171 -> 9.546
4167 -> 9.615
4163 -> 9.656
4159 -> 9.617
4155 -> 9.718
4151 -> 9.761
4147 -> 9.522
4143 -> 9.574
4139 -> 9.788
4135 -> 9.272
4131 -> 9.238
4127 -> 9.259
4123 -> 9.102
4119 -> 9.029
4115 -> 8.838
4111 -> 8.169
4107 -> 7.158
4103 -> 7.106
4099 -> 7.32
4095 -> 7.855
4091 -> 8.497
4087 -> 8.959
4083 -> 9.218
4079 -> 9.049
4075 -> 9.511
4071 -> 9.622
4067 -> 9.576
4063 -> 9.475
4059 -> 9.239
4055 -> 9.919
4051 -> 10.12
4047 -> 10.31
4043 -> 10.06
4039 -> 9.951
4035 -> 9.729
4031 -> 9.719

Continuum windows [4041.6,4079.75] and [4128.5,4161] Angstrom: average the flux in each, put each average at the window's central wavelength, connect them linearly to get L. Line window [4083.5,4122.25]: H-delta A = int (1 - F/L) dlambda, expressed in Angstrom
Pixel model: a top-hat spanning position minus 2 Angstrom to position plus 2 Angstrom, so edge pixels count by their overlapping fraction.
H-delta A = 5.8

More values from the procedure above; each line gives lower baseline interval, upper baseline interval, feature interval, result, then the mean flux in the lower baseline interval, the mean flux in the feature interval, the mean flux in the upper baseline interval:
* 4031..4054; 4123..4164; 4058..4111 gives 6.4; 10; 8.63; 9.52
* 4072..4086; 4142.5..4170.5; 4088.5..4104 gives 2.6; 9.26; 7.77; 9.64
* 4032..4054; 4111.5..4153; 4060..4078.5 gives 0.6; 10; 9.49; 9.3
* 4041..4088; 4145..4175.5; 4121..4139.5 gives 0.6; 9.6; 9.29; 9.58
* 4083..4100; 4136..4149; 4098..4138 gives 2.2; 8.33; 8.51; 9.6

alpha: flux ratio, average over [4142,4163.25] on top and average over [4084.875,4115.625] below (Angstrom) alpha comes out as 1.21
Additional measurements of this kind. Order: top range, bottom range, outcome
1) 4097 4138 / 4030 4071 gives 0.87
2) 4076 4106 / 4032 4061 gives 0.84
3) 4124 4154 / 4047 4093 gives 1.01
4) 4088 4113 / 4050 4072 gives 0.80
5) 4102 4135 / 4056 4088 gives 0.92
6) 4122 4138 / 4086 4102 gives 1.15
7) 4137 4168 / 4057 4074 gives 1.02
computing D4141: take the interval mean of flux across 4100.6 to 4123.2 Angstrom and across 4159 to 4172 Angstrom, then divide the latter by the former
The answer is 1.2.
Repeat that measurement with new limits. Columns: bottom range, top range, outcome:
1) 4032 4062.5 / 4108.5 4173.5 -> 0.95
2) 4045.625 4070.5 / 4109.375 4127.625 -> 0.91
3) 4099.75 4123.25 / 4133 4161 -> 1.18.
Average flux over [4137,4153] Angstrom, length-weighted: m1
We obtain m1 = 9.66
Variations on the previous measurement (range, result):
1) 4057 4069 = 9.43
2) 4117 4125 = 9.07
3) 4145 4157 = 9.67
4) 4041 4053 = 10.2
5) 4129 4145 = 9.47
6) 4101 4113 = 7.48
